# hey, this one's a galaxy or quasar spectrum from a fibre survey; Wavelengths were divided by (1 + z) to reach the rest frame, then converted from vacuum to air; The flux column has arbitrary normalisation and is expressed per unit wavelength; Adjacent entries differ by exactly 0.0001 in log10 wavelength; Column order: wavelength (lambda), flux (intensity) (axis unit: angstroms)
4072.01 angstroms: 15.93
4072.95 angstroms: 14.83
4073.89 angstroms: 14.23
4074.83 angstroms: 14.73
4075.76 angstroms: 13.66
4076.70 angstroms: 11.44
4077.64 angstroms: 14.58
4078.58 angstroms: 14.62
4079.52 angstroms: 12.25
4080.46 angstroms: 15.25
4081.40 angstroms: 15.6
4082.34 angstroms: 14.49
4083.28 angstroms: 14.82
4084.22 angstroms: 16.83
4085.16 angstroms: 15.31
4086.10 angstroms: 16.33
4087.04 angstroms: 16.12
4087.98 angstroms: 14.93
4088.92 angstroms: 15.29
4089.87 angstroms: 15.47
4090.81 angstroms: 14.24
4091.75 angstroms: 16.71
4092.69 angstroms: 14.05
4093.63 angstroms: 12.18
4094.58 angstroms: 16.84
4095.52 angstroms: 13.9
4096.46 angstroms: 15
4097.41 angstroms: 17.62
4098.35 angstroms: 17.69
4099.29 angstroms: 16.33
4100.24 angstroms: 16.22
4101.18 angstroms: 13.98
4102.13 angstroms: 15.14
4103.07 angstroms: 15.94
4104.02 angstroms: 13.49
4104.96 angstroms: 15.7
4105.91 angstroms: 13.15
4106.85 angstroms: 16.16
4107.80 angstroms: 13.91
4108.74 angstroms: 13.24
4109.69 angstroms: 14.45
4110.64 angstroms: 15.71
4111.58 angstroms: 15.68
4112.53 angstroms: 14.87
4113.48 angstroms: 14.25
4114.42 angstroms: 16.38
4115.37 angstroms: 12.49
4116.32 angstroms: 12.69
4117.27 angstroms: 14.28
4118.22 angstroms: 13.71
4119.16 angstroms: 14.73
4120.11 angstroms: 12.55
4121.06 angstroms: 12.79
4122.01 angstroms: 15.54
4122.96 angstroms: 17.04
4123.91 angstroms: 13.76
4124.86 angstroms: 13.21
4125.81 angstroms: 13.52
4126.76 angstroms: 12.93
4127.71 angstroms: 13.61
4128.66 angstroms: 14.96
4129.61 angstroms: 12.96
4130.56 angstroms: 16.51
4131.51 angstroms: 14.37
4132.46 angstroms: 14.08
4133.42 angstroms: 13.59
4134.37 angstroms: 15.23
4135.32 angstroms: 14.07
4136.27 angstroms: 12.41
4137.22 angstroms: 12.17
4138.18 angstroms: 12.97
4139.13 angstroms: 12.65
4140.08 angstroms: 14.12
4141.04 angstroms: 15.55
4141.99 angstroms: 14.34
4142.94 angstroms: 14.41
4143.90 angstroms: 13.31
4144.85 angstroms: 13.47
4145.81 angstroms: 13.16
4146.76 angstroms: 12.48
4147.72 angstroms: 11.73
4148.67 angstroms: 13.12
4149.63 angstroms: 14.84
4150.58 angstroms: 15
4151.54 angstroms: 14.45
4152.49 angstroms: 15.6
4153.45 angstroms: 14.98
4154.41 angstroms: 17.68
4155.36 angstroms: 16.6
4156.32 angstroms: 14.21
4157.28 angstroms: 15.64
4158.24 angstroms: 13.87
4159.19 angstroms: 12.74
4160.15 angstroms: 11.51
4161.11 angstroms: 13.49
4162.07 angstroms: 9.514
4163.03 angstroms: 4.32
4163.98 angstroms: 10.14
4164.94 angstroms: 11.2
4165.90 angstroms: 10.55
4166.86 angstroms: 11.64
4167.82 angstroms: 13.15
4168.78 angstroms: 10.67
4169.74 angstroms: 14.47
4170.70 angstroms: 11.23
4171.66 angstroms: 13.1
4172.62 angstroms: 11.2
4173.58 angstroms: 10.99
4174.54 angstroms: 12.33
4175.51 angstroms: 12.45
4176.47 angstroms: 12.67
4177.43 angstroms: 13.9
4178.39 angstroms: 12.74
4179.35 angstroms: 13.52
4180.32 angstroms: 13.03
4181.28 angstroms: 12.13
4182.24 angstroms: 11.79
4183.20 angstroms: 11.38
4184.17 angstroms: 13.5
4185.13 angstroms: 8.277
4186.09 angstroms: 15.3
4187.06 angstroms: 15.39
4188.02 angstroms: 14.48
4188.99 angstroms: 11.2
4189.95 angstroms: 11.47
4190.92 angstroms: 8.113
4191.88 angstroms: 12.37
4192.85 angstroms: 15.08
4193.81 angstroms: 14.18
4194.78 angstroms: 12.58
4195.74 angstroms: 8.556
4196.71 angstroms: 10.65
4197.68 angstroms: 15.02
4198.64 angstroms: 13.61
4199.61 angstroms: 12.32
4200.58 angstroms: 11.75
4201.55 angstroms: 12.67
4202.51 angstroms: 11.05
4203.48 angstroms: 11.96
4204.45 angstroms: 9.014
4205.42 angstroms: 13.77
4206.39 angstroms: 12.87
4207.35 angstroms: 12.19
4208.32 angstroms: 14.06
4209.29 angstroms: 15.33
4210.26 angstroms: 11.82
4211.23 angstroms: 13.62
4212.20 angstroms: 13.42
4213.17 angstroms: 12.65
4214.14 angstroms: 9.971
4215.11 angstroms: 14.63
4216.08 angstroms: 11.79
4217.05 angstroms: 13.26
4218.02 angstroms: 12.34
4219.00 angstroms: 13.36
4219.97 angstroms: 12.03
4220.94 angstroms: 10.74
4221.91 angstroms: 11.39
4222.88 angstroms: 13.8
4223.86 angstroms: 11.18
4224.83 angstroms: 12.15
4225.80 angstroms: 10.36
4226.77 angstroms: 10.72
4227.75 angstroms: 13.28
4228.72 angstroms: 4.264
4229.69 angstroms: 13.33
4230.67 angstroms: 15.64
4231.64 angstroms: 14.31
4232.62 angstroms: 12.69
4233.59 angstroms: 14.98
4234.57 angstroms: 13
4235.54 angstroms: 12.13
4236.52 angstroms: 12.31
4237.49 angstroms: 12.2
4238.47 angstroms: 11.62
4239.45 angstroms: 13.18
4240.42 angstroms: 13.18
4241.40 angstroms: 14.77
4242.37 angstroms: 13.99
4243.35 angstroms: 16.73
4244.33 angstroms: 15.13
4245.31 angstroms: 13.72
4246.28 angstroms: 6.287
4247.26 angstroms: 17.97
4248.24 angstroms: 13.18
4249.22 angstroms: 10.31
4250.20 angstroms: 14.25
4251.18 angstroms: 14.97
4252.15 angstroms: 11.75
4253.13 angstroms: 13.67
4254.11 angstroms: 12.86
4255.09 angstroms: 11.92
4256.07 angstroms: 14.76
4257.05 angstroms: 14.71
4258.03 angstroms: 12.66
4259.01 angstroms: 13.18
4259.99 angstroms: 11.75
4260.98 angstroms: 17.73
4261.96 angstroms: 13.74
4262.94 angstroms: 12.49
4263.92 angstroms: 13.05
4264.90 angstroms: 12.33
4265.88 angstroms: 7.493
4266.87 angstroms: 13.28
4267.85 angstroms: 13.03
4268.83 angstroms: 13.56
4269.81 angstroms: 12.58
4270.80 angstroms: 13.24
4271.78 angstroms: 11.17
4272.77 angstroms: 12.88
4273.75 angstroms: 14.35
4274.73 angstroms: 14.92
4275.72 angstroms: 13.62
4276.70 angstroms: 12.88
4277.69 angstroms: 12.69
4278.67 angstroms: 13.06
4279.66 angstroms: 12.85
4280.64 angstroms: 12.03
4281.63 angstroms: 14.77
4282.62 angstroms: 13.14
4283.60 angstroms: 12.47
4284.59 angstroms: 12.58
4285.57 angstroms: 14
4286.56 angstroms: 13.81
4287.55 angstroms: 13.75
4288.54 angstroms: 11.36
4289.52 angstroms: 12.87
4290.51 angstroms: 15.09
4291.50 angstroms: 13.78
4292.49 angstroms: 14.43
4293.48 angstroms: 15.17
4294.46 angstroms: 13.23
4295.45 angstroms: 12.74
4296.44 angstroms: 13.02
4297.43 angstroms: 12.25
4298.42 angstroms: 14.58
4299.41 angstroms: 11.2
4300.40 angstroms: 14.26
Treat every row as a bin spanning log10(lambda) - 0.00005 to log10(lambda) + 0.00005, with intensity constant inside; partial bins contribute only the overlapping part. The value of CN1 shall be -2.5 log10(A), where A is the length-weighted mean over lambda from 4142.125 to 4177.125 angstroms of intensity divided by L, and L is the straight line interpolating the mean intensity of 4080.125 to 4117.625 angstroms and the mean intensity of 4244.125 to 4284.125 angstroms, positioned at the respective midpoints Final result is 0.12 mag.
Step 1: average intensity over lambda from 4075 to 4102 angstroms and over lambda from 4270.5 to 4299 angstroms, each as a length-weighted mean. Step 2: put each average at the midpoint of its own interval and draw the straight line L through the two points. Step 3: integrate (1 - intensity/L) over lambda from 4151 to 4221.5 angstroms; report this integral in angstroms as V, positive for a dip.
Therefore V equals 8.3 angstroms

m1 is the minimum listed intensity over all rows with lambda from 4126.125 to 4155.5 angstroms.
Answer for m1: 11.73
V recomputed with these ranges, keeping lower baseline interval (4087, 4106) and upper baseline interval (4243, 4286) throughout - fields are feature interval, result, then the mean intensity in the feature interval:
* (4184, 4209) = 2.92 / 12.4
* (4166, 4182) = 2.12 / 12.4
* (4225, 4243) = 1.28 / 12.6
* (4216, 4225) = 0.98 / 12.2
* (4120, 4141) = 1.29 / 13.9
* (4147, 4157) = -0.15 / 14.8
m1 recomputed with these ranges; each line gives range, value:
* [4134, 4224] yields 4.32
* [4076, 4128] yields 11.44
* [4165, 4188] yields 8.277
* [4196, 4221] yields 9.014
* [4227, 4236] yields 4.264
